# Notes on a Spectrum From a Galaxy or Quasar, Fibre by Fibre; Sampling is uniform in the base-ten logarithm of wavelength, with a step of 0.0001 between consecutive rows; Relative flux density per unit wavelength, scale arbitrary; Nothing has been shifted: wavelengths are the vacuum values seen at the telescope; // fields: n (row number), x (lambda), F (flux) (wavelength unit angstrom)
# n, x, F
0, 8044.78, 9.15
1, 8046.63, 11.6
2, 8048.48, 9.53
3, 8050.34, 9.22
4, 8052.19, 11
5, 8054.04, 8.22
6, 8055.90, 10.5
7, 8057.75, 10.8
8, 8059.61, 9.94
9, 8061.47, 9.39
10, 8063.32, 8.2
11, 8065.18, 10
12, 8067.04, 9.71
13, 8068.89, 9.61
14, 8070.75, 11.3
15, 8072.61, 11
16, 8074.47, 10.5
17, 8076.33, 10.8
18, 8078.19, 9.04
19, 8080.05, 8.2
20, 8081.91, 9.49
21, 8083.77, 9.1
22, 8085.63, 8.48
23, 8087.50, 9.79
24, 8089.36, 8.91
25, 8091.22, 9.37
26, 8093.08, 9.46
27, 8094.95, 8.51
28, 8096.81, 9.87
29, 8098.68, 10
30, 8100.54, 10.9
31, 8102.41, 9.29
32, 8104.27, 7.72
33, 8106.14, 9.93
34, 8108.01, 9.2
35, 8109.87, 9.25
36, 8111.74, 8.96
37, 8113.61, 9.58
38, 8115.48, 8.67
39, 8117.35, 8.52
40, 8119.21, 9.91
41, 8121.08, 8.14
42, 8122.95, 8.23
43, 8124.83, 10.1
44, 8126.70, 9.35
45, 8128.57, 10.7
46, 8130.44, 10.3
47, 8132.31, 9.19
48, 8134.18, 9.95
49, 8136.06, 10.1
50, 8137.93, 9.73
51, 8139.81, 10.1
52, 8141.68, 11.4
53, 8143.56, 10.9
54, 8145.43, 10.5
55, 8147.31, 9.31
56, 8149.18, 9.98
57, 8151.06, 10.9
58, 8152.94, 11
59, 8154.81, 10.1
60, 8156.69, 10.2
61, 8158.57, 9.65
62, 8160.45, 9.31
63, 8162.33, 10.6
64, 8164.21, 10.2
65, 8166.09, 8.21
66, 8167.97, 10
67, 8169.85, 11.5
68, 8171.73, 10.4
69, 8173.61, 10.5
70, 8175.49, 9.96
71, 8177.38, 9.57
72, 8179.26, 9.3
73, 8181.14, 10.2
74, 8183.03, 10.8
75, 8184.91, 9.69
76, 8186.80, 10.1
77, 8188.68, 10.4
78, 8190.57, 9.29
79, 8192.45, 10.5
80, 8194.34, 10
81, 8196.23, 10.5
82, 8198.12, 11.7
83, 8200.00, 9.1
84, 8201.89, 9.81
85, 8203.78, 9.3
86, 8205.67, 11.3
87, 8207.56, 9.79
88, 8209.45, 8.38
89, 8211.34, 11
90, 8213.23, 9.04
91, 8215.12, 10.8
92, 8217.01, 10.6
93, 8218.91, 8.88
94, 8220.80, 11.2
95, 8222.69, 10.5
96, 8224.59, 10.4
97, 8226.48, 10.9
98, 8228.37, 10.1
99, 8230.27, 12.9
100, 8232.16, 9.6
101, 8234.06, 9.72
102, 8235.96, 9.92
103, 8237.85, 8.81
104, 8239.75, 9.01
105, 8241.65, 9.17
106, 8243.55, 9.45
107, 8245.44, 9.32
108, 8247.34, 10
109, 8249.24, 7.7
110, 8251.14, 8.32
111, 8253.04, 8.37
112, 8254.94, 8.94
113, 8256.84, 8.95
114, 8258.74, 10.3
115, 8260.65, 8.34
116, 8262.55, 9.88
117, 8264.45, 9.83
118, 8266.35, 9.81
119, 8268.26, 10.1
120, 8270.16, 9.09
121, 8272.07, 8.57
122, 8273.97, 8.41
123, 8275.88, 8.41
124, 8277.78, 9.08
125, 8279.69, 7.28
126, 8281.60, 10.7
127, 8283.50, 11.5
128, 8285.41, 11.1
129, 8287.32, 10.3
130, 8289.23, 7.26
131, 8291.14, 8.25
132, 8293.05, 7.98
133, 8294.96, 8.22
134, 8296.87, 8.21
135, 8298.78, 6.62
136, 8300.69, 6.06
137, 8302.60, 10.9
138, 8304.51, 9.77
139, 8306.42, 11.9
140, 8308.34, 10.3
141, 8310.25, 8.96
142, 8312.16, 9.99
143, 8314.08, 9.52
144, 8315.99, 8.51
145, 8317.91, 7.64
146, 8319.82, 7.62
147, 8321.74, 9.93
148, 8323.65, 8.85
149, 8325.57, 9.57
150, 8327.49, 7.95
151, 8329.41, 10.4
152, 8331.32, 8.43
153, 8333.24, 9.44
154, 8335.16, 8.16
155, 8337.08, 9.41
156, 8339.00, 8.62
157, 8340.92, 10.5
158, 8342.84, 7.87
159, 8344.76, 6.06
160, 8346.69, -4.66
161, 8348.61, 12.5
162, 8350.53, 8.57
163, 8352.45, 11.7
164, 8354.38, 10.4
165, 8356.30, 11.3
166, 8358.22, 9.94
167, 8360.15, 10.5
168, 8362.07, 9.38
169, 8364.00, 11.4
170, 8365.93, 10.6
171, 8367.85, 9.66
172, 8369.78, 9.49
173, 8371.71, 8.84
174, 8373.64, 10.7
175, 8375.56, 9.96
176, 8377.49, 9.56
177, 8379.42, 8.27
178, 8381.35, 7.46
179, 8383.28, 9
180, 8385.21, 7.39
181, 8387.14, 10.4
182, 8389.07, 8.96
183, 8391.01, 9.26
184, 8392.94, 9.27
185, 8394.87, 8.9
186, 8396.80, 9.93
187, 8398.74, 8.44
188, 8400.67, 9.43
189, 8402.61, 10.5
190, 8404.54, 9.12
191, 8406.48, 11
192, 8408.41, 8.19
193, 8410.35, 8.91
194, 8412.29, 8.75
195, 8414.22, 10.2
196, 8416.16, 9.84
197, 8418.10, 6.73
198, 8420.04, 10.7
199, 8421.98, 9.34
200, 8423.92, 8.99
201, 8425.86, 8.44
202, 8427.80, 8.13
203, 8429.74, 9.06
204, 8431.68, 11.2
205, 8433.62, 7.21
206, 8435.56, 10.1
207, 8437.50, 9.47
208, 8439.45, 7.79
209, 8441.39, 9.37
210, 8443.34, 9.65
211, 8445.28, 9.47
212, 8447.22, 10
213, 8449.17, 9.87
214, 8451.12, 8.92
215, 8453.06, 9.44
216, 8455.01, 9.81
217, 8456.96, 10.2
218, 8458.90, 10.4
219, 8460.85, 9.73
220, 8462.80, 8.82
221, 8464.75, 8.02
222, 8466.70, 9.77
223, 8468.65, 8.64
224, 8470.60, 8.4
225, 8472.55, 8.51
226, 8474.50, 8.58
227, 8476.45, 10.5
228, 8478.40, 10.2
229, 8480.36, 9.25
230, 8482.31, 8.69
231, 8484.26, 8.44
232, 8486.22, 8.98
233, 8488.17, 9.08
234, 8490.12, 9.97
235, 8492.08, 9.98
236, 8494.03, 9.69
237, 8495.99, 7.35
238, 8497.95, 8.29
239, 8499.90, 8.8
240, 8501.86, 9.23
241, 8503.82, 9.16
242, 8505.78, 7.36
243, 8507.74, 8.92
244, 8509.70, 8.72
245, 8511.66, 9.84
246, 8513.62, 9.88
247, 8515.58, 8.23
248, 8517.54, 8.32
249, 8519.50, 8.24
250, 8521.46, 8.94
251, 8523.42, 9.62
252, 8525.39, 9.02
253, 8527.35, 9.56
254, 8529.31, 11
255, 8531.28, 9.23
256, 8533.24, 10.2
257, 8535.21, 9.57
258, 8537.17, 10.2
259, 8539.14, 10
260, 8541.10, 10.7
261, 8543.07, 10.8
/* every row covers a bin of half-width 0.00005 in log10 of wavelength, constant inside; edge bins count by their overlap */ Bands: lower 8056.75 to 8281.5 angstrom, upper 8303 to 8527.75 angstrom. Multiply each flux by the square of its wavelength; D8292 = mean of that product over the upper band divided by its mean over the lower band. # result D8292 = 1.00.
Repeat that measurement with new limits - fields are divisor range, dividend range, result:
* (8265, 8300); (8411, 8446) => 1.06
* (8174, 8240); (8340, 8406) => 0.94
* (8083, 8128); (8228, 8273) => 1.06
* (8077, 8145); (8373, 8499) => 1.05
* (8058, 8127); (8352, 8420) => 1.08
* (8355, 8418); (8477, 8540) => 1.00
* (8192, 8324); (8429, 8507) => 1.02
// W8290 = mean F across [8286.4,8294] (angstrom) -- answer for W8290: 8.44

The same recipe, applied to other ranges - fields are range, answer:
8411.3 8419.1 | 8.88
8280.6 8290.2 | 10.2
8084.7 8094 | 9.2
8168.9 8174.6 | 10.8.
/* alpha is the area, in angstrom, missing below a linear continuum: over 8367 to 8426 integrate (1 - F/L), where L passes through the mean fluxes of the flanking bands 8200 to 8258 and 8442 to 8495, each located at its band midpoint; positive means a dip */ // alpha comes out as 1.6 angstrom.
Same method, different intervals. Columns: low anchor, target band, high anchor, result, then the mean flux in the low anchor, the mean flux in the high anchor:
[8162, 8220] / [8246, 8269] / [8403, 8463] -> 1.5 angstrom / 10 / 9.34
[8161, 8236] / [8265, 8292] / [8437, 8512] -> 1.6 angstrom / 10.2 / 9.15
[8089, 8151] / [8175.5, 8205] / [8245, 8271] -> -2.0 angstrom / 9.6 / 9.21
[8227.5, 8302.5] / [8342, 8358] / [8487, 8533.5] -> 1.9 angstrom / 9.13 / 9.09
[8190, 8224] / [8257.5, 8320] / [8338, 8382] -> 2.9 angstrom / 10.1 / 9.08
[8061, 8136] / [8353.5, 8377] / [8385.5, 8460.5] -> -2.0 angstrom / 9.47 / 9.34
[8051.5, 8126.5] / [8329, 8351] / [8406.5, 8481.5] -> 3.4 angstrom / 9.48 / 9.25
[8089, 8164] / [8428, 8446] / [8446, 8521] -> 0.0 angstrom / 9.71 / 9.11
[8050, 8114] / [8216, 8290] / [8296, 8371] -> -2.9 angstrom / 9.58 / 9.03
